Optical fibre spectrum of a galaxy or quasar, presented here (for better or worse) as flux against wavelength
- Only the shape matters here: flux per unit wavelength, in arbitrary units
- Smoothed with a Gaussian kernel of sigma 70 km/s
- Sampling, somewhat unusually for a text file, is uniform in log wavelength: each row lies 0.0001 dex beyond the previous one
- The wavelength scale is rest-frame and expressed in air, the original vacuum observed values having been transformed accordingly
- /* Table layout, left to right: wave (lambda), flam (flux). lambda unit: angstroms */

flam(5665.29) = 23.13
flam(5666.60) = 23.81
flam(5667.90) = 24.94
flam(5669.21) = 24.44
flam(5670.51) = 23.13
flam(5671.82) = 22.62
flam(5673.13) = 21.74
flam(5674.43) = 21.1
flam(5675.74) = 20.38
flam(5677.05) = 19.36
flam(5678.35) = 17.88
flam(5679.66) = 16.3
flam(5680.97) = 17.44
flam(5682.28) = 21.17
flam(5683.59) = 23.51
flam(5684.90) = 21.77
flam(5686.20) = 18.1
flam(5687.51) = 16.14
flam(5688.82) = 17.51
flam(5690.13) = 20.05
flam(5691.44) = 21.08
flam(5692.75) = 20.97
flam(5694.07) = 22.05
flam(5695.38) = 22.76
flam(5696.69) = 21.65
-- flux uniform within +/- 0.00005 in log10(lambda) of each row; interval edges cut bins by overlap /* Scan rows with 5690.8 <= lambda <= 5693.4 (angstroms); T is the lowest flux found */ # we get 20.97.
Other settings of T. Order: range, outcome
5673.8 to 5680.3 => 16.3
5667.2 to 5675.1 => 21.1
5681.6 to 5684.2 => 21.17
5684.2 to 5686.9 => 18.1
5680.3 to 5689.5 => 16.14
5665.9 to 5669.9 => 23.81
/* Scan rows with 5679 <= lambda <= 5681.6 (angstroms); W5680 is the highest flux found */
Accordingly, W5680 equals 17.44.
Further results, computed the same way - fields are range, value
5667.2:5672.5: 24.94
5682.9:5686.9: 23.51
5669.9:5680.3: 23.13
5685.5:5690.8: 20.05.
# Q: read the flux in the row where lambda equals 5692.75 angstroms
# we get 20.97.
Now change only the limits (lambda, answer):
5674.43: 21.1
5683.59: 23.51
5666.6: 23.81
